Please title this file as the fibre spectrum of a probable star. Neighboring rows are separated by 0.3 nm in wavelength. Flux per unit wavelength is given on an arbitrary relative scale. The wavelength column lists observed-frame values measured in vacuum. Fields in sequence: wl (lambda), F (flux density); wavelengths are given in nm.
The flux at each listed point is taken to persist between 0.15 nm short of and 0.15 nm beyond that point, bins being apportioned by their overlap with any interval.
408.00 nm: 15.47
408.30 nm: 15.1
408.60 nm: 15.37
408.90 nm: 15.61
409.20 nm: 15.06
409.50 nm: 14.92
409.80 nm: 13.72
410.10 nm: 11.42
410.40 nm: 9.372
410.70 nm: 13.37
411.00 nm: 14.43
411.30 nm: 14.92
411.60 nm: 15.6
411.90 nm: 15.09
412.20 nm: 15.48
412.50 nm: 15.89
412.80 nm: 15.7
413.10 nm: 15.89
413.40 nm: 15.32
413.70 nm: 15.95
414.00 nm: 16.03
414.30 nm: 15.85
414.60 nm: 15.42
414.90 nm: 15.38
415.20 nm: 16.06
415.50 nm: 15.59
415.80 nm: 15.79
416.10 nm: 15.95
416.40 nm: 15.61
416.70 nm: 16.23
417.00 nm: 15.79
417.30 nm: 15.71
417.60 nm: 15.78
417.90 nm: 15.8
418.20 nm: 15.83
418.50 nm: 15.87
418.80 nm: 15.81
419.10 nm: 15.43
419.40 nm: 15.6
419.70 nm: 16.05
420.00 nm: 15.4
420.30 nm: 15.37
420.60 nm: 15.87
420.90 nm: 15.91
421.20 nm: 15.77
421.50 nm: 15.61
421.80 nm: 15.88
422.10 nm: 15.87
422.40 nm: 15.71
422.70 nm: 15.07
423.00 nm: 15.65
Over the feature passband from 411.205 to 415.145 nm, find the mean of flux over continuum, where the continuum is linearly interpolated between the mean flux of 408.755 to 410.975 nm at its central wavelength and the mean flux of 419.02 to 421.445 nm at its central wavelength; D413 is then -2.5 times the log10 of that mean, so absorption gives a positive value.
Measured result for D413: -0.11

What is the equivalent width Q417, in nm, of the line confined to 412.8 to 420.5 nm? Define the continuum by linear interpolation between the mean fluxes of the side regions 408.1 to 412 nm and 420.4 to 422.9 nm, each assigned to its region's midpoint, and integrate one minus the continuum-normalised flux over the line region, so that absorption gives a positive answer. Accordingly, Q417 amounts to -0.364 nm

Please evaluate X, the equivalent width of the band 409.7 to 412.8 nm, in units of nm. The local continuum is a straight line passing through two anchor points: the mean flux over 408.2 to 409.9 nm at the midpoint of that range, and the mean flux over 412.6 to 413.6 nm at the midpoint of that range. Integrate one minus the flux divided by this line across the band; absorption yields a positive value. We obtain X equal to 0.27 nm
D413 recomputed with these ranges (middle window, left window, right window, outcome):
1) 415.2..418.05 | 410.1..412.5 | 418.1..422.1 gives -0.05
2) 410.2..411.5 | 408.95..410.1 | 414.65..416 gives 0.12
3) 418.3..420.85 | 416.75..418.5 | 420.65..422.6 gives 0.01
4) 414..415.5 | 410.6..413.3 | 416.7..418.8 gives -0.01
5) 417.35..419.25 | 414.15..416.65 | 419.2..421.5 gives 0.00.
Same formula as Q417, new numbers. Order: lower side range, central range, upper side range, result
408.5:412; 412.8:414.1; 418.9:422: -0.11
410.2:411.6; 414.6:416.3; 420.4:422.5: -0.16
